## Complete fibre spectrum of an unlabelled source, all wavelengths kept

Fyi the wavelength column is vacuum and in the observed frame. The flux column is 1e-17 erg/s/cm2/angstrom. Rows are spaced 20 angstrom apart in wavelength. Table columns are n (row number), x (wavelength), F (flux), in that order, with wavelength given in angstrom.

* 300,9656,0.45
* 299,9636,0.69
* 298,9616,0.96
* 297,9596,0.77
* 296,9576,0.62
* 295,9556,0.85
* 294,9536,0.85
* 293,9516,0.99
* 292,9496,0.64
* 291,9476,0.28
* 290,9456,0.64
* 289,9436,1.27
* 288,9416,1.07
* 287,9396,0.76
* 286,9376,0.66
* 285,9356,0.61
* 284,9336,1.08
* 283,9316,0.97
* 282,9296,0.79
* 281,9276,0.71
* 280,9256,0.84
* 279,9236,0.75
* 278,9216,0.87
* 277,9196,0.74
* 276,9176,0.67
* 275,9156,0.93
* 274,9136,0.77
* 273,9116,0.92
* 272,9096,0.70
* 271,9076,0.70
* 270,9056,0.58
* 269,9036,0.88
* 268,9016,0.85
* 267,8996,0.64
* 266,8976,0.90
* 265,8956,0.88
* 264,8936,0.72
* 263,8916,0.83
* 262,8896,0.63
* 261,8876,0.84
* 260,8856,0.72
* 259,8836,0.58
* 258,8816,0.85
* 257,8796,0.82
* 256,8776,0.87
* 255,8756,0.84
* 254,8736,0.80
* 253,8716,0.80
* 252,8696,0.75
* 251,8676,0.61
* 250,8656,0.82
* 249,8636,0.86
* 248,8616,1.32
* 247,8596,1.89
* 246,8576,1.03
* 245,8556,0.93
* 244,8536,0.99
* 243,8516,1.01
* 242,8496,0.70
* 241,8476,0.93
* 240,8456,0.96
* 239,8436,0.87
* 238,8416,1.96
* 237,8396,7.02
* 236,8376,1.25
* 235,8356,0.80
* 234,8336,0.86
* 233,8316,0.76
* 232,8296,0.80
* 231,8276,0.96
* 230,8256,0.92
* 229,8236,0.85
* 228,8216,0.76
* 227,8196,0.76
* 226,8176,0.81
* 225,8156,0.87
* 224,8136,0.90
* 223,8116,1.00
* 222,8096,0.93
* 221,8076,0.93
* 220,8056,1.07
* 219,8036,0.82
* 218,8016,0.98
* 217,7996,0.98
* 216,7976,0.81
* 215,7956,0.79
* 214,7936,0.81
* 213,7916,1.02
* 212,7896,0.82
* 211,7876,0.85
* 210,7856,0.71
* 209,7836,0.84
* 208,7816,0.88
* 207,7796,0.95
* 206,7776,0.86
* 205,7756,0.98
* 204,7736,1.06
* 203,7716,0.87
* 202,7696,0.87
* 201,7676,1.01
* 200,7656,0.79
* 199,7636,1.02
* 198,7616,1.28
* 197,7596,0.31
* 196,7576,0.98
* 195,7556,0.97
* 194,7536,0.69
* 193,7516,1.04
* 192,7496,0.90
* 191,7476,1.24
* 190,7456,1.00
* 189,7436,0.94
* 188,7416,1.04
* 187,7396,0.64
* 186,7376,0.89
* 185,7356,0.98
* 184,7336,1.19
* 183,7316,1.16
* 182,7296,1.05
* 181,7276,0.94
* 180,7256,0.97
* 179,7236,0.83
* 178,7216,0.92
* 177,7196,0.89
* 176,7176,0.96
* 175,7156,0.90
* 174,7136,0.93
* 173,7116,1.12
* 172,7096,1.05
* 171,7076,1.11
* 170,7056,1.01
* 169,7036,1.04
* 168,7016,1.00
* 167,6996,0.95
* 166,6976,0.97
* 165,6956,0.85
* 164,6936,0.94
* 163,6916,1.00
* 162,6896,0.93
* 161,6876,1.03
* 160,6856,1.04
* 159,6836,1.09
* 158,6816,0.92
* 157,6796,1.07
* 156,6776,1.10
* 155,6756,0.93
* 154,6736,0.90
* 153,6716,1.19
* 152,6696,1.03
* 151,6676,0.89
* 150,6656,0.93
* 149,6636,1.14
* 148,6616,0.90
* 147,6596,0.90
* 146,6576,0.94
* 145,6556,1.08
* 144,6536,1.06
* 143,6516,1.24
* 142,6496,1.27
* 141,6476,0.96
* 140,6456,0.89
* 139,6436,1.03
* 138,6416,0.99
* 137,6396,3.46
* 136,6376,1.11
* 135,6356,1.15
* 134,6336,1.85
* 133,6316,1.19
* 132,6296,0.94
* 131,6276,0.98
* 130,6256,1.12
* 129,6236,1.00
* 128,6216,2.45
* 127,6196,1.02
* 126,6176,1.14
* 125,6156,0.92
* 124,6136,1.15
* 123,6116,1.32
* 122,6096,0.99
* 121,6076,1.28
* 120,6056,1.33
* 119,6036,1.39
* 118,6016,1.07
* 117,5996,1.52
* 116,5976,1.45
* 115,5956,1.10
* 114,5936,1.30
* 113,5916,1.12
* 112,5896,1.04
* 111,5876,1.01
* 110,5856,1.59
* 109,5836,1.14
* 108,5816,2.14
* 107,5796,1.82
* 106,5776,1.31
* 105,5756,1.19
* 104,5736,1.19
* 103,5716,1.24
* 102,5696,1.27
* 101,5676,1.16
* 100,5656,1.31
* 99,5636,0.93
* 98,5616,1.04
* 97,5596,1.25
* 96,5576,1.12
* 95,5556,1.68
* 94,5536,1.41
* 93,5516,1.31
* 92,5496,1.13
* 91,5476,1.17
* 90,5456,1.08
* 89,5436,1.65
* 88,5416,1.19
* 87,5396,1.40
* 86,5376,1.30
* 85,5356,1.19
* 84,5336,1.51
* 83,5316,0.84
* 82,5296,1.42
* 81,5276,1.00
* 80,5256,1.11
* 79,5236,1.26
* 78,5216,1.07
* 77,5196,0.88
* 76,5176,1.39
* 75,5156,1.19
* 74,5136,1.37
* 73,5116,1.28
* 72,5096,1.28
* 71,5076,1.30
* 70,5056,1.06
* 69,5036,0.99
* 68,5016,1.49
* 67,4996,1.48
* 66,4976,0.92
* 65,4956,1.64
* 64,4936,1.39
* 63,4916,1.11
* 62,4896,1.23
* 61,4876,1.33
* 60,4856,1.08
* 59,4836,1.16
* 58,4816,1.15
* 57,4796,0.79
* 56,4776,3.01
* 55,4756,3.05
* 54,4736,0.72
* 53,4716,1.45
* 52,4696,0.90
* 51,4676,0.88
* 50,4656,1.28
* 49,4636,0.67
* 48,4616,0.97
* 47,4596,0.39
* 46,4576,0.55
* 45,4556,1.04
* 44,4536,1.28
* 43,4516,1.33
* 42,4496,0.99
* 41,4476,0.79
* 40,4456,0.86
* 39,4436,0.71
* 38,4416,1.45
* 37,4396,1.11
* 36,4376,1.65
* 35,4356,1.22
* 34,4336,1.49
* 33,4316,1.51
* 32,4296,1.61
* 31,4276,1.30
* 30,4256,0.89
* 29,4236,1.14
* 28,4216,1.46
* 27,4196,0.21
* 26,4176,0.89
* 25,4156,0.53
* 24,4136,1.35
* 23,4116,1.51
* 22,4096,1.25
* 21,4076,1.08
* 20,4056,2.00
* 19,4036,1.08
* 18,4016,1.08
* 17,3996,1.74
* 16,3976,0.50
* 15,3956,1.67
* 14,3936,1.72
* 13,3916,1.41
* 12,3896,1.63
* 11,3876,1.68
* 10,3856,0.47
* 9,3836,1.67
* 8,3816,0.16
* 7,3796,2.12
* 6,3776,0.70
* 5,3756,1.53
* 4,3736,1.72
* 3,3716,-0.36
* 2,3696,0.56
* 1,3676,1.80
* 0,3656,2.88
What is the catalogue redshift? 0.28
